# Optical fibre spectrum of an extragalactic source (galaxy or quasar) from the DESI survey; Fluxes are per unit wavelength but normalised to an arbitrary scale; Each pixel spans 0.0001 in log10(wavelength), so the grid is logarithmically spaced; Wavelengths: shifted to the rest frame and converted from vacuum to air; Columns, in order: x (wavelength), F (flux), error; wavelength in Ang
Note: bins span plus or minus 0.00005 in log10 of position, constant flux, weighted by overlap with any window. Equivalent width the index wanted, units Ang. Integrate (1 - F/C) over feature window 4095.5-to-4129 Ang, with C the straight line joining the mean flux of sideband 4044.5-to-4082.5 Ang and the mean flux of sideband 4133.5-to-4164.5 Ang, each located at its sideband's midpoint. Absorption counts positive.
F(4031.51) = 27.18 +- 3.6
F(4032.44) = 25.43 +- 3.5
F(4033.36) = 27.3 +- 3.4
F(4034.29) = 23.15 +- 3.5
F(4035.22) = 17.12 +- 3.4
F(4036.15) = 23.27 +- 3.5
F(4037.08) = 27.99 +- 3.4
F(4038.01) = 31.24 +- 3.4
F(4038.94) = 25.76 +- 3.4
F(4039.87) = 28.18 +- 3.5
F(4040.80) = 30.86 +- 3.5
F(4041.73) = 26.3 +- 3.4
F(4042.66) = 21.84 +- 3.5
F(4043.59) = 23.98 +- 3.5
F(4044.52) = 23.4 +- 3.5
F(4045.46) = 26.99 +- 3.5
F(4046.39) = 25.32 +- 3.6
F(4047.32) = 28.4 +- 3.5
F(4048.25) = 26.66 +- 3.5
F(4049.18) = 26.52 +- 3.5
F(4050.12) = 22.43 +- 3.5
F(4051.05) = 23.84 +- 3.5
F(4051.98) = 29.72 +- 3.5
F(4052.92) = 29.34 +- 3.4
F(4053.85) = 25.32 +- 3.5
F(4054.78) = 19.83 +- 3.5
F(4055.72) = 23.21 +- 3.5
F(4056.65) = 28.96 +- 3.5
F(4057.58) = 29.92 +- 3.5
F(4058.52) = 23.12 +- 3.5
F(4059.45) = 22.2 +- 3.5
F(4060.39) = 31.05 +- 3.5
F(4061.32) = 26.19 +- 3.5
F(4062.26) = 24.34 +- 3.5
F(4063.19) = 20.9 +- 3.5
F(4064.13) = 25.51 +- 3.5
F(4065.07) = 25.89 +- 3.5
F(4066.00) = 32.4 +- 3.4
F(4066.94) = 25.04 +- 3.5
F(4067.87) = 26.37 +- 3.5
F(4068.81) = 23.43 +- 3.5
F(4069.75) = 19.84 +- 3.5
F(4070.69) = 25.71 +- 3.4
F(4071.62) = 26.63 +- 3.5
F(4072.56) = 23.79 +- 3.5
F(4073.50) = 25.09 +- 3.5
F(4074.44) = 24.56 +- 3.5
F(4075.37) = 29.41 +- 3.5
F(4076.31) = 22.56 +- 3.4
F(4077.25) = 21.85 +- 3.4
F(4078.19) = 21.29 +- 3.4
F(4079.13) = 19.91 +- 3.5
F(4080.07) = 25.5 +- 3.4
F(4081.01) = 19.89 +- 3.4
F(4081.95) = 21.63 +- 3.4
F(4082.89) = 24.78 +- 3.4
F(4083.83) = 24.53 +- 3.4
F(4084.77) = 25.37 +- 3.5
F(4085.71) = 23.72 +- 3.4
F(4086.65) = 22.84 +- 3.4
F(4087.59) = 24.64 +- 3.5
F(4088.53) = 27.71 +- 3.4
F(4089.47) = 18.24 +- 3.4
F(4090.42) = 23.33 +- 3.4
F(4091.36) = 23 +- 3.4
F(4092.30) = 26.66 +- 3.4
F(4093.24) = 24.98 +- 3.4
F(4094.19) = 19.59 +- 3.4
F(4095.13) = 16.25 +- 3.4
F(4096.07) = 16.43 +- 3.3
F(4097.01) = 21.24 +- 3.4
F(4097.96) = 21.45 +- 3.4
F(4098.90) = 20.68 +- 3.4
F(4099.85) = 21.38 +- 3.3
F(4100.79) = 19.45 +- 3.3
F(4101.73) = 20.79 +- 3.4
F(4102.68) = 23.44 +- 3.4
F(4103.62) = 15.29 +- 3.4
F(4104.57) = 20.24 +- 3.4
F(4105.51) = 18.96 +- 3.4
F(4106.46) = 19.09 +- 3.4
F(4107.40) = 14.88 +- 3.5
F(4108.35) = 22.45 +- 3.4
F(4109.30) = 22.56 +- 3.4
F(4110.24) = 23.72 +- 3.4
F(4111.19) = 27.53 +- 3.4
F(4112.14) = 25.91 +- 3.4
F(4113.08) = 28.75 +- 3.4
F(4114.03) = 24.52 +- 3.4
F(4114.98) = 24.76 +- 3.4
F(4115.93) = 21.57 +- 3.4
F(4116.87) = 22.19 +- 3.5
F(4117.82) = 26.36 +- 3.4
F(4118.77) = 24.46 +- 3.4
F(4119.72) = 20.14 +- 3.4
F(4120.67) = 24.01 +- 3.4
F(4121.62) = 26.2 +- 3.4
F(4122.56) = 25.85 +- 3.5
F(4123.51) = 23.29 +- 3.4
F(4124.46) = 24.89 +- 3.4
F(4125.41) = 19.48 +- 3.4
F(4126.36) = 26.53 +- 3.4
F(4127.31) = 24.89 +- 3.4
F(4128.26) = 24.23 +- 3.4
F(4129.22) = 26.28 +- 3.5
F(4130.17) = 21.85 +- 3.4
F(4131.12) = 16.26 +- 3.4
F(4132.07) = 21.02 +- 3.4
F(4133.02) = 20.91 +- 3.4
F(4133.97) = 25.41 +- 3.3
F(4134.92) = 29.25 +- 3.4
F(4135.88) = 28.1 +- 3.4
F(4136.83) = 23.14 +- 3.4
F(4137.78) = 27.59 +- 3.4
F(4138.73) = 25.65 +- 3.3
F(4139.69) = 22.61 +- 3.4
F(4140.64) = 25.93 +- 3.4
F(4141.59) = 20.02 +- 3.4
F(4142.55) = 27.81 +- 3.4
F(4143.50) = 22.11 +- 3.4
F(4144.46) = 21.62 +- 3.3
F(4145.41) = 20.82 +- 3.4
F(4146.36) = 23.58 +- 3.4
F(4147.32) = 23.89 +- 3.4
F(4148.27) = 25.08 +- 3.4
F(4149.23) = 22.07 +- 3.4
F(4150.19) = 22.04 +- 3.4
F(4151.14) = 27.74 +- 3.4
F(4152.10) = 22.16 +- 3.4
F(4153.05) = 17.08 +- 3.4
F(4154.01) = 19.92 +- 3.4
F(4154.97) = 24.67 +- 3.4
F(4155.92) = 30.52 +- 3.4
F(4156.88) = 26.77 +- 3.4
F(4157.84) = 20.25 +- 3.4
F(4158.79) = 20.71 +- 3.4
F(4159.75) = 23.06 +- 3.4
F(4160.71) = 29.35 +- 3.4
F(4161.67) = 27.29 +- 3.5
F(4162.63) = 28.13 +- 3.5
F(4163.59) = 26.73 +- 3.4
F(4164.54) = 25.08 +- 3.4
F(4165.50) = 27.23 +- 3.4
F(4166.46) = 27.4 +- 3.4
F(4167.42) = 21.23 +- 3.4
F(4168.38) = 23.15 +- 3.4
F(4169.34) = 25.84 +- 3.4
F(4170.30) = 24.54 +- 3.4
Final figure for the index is 2.9 Ang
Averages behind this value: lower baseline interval 25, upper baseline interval 24.4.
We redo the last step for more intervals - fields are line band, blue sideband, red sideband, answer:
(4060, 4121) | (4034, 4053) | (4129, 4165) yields 4.43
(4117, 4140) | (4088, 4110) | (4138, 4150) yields -1.55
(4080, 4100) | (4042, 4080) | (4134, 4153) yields 1.90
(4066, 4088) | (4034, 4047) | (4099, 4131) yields 0.12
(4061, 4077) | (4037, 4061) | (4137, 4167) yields 0.46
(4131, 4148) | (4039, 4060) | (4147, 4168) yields 0.60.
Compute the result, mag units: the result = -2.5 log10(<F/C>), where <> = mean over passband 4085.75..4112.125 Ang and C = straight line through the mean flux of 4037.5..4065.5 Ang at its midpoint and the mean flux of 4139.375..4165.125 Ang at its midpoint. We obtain 0.17 mag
